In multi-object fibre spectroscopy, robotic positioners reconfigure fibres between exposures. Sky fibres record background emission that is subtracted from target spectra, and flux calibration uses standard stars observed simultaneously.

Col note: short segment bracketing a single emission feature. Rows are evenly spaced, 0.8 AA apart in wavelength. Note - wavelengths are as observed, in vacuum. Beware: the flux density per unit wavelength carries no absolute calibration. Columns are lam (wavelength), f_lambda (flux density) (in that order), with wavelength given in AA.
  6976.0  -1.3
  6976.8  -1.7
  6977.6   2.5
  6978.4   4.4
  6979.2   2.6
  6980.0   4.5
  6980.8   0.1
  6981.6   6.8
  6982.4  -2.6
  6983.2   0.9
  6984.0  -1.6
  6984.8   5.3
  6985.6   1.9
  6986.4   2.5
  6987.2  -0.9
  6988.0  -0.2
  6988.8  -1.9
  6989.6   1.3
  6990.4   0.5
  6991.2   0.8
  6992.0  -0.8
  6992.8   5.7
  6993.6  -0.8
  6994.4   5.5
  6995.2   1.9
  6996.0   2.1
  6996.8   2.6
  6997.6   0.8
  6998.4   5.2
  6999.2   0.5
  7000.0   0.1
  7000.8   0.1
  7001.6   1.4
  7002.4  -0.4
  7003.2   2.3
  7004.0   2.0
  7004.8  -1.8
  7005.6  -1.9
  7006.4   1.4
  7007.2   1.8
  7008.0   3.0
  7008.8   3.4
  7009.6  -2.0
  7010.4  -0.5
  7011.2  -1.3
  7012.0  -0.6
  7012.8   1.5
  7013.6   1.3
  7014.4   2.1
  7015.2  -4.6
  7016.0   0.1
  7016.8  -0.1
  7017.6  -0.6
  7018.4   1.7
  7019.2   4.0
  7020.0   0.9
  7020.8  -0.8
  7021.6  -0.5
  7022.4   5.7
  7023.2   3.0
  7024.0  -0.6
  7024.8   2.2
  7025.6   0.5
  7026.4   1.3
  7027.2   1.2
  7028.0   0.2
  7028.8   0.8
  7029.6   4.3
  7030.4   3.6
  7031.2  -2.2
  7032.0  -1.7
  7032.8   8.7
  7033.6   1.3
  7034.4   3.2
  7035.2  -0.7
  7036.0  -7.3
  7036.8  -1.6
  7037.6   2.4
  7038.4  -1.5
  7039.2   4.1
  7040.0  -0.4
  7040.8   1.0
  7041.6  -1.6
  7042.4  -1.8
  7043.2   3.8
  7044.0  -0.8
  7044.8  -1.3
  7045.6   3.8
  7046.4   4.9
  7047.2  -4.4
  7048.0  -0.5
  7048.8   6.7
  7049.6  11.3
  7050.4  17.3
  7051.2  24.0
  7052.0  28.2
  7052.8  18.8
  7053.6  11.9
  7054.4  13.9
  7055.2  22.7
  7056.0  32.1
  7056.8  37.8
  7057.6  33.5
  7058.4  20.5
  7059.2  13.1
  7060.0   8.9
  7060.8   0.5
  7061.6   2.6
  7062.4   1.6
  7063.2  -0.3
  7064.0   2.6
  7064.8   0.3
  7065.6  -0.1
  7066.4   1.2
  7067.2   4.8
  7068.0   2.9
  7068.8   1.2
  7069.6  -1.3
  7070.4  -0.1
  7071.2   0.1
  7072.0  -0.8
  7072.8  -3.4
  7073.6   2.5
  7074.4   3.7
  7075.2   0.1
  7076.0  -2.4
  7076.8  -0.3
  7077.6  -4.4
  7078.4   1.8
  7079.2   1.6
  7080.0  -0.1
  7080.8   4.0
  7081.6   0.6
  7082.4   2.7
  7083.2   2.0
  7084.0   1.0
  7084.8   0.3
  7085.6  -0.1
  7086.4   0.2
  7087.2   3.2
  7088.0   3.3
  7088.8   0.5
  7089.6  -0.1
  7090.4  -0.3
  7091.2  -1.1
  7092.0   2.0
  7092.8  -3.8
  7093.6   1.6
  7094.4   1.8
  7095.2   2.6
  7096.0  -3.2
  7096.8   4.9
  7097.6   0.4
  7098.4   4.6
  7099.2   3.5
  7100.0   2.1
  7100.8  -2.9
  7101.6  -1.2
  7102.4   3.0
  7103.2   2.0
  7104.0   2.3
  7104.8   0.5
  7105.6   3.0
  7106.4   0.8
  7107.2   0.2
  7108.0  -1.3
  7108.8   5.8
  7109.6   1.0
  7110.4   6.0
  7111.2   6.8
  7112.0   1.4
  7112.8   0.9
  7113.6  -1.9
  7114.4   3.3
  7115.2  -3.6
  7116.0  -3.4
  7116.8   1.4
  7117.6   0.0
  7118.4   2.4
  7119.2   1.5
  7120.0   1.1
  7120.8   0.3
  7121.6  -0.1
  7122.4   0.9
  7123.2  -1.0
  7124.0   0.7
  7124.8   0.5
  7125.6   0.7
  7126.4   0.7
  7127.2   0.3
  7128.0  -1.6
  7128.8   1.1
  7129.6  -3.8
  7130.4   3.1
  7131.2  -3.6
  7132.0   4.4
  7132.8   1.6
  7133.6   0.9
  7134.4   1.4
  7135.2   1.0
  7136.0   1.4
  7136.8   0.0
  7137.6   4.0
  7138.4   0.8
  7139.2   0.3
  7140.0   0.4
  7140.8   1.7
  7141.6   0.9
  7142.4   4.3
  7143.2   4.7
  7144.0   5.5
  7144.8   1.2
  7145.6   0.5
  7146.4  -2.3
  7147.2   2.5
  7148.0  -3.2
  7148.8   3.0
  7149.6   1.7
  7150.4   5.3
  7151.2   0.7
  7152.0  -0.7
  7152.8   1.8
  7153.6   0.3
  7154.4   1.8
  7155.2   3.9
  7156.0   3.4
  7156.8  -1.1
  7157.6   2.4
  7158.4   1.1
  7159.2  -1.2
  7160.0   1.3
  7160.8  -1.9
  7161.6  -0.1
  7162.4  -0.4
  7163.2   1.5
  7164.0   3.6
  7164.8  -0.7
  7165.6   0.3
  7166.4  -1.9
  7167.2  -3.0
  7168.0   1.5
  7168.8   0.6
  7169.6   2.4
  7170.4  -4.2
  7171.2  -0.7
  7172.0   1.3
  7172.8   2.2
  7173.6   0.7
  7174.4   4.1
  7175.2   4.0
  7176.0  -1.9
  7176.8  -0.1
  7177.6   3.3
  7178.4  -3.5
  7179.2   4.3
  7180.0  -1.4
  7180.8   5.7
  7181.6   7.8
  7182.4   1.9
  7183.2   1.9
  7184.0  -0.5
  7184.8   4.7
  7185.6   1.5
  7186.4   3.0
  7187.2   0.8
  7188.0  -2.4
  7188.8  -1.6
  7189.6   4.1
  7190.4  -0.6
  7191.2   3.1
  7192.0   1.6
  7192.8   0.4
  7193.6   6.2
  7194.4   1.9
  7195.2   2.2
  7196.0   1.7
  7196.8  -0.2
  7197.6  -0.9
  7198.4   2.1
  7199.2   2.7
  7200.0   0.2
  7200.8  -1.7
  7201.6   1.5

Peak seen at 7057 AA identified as [O II] 3727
